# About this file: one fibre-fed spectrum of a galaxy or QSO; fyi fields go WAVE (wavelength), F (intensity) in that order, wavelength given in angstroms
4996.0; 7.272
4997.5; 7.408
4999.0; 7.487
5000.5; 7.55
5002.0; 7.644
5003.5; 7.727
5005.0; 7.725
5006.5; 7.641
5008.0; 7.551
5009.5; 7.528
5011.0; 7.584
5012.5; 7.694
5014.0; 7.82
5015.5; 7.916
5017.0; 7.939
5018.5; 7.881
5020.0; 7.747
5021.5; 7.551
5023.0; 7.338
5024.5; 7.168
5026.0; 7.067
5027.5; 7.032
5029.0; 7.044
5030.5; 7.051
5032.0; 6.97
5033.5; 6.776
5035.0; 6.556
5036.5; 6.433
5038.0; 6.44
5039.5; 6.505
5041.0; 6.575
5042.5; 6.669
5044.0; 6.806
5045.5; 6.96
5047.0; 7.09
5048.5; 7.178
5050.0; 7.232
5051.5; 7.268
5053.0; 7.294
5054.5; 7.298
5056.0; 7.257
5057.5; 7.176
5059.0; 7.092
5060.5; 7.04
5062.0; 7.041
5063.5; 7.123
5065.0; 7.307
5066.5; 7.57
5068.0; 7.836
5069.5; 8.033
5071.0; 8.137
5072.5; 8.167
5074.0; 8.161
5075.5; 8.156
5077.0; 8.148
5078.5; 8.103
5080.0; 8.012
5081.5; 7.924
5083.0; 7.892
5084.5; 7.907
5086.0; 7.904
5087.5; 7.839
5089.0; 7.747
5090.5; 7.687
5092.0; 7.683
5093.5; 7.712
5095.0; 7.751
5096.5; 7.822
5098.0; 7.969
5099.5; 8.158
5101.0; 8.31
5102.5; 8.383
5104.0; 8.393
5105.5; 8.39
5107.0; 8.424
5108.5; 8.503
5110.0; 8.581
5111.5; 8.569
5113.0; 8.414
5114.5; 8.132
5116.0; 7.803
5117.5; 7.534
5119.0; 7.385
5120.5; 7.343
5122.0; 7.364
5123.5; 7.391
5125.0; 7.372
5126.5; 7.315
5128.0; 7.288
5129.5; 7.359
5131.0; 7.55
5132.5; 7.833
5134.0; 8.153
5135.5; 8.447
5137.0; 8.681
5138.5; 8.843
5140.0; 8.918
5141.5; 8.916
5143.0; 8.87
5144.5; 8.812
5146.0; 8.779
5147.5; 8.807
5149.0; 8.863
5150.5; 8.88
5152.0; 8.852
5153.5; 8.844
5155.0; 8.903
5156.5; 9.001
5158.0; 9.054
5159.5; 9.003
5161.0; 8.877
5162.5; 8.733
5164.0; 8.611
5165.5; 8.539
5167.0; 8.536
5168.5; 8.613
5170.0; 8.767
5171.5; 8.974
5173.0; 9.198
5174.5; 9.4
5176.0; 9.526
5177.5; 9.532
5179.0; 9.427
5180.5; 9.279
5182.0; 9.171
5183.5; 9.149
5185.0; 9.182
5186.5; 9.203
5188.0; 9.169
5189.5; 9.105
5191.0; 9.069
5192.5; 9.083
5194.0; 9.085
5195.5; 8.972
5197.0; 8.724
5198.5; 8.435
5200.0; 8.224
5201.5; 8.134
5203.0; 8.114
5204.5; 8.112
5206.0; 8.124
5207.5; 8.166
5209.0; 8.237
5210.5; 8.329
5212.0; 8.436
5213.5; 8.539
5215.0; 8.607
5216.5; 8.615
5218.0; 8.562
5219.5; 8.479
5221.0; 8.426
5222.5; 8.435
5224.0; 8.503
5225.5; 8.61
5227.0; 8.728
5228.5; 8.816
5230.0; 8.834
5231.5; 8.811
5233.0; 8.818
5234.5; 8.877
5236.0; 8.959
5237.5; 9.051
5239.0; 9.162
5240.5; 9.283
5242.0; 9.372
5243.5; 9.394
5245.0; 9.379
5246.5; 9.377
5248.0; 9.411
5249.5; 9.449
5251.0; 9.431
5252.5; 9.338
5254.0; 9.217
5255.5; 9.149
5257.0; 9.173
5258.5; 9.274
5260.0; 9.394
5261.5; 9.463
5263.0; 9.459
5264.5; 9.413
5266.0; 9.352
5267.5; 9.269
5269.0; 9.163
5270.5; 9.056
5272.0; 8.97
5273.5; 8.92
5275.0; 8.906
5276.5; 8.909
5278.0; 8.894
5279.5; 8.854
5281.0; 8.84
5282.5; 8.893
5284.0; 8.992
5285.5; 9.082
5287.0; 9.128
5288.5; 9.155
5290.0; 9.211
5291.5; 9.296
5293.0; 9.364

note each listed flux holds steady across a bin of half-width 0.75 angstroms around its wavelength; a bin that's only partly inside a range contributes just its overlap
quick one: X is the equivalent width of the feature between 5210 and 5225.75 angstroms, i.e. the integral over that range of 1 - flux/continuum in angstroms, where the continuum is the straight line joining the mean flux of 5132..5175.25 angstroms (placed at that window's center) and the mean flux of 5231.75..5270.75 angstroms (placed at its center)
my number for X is 1.02 angstroms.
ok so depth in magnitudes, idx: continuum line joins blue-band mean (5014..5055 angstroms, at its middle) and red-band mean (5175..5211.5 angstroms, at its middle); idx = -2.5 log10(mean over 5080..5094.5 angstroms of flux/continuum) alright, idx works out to -0.02 mag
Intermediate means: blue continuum 7.12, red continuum 8.82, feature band 7.82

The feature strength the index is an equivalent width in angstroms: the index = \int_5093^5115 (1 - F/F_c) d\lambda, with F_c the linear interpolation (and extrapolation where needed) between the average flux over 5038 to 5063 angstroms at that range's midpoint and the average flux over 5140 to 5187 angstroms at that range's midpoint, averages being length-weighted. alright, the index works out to -0.8 angstroms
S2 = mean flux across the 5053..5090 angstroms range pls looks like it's 7.69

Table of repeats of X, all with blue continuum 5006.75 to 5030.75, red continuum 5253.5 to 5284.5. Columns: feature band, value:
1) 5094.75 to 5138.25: 0.9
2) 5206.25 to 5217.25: 0.4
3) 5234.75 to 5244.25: -0.3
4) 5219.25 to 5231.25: 0.3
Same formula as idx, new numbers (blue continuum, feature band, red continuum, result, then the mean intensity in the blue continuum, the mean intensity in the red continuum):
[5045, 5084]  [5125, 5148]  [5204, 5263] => -0.02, 7.56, 8.89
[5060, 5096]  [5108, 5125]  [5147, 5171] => 0.05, 7.79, 8.81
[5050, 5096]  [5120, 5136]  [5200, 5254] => 0.07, 7.67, 8.77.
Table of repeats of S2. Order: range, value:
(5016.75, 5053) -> 7.05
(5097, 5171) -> 8.35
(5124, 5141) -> 7.98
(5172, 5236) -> 8.77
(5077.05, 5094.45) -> 7.87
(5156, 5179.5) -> 8.98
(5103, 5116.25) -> 8.38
